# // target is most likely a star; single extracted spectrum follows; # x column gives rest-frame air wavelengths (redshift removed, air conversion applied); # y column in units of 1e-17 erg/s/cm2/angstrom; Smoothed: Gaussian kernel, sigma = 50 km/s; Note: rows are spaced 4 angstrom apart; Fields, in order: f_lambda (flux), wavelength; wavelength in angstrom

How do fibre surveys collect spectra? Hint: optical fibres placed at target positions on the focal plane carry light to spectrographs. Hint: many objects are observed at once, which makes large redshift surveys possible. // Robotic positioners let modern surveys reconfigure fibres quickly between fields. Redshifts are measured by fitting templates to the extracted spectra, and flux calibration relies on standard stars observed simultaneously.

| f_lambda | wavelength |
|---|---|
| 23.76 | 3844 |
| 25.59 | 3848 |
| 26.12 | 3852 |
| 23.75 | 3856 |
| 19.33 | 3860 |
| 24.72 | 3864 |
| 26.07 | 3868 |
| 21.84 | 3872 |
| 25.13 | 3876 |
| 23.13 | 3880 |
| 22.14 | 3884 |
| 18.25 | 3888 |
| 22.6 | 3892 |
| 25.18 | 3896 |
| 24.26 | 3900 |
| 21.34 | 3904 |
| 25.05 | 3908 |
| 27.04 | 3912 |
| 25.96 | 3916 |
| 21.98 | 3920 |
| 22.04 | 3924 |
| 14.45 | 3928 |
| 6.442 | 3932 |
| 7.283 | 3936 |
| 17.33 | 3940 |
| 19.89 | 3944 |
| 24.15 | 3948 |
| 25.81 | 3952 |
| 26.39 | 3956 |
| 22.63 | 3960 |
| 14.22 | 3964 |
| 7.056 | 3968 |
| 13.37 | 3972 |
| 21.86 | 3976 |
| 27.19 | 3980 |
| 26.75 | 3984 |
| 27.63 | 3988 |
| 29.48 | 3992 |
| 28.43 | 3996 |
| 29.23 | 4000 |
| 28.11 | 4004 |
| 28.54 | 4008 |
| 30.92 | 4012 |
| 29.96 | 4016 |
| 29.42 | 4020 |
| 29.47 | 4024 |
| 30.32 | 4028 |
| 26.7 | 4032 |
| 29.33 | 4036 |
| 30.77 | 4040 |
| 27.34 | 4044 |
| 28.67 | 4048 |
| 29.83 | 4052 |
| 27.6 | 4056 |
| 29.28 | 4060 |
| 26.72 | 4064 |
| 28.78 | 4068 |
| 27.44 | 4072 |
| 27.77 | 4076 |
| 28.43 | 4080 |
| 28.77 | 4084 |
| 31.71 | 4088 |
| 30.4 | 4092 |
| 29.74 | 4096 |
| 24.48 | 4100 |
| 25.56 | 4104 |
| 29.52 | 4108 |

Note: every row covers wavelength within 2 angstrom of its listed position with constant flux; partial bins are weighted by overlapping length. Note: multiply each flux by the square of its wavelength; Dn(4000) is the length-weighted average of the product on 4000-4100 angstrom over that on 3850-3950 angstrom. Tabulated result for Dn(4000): 1.46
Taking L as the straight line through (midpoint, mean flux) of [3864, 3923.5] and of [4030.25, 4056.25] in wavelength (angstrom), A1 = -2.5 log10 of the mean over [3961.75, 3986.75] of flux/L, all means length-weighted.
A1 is 0.37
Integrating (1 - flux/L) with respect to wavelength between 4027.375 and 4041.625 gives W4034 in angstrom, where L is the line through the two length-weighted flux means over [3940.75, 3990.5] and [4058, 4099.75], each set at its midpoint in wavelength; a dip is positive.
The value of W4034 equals -1.8 angstrom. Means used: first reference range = 21.4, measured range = 29.1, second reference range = 28.7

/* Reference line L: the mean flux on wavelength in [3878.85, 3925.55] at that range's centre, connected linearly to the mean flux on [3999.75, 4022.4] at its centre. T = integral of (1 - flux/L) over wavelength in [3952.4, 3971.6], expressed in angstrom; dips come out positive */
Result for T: 6.22 angstrom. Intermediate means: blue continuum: 23.3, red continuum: 29.4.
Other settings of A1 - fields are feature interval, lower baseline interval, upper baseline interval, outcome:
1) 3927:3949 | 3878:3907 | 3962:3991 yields 0.41 mag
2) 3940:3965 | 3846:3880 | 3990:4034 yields 0.22 mag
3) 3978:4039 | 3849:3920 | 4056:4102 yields -0.08 mag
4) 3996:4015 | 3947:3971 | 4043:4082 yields -0.24 mag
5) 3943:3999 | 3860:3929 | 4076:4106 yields 0.11 mag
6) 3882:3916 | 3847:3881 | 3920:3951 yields -0.16 mag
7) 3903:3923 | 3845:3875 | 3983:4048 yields 0.06 mag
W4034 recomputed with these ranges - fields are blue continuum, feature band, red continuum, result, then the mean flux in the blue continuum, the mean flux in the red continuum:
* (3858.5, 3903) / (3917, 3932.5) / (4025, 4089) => 4.2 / 23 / 28.7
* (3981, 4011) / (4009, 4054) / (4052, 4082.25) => -1.7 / 28.4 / 28.1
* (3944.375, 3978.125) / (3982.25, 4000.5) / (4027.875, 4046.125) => -4.0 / 19.5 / 28.7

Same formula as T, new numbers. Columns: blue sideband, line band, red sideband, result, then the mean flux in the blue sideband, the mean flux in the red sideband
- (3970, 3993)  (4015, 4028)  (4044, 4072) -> -1.7 angstrom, 24.2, 28.3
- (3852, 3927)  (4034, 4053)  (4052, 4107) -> -1.3 angstrom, 23.3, 28.3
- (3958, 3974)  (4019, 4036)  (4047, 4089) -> -4.5 angstrom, 14.3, 28.6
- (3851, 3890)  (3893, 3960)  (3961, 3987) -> -0.6 angstrom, 23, 18.9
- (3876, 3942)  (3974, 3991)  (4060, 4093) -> -1.4 angstrom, 20.4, 28.7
